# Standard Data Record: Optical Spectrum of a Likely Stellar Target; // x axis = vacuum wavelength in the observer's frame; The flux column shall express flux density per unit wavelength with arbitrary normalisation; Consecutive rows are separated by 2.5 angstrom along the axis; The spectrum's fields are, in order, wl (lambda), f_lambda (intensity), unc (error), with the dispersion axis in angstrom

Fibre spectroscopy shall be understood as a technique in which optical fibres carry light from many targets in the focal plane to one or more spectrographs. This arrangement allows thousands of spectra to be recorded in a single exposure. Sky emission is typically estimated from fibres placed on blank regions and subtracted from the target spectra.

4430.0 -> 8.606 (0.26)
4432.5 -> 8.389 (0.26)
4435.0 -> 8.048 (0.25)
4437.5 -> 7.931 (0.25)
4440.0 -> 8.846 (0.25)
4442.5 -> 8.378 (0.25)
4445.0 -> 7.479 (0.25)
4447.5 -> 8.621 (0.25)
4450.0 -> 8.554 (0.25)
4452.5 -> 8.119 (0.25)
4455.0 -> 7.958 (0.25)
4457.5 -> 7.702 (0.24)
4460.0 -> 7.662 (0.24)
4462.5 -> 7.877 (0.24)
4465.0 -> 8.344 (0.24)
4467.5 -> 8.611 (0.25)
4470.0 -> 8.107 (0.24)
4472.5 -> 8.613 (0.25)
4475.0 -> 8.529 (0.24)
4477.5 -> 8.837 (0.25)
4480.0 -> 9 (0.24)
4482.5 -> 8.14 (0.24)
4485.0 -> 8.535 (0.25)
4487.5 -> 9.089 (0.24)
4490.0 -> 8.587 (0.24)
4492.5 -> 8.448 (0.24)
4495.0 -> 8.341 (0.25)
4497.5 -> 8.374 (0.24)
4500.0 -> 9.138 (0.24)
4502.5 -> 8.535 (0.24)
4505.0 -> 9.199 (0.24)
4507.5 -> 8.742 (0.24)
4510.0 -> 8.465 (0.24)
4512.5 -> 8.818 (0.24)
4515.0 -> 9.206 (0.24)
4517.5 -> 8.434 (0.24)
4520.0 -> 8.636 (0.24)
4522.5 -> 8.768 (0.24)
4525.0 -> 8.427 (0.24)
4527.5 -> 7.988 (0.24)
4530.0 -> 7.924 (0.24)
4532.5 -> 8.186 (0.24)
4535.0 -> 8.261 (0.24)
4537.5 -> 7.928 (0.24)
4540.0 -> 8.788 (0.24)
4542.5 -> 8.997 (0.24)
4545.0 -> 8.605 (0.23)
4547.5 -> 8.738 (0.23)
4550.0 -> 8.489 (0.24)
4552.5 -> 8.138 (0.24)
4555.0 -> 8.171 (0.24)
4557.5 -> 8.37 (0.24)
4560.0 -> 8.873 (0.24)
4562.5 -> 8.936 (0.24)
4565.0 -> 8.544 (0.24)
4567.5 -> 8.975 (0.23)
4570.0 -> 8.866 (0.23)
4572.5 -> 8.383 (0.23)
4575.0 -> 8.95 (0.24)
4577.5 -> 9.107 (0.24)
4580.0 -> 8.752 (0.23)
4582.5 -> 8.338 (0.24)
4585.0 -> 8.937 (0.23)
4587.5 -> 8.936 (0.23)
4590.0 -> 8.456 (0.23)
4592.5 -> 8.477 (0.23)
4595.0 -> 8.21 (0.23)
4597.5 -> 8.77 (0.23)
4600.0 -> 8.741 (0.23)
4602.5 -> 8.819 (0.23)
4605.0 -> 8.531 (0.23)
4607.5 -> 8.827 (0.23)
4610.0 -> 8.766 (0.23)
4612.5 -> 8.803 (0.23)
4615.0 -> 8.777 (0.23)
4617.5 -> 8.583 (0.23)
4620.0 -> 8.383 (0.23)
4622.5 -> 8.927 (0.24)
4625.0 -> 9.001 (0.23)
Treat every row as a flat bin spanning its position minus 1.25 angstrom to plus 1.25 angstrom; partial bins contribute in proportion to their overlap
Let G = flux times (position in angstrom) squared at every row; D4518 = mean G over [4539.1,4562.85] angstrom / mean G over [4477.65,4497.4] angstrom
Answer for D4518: 1.03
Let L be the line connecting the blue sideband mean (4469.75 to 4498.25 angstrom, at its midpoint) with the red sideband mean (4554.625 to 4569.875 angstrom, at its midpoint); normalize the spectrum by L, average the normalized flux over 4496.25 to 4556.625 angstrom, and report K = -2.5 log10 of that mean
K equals 0.012 mag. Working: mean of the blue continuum 8.57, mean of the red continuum 8.69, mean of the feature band 8.54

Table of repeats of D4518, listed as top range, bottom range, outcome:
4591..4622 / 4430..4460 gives 1.14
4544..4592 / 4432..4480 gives 1.10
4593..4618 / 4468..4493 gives 1.07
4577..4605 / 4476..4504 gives 1.05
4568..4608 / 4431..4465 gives 1.14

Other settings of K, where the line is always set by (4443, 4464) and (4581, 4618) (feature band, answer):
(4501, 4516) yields -0.072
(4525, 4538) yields 0.035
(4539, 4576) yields -0.022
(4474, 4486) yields -0.062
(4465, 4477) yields -0.050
